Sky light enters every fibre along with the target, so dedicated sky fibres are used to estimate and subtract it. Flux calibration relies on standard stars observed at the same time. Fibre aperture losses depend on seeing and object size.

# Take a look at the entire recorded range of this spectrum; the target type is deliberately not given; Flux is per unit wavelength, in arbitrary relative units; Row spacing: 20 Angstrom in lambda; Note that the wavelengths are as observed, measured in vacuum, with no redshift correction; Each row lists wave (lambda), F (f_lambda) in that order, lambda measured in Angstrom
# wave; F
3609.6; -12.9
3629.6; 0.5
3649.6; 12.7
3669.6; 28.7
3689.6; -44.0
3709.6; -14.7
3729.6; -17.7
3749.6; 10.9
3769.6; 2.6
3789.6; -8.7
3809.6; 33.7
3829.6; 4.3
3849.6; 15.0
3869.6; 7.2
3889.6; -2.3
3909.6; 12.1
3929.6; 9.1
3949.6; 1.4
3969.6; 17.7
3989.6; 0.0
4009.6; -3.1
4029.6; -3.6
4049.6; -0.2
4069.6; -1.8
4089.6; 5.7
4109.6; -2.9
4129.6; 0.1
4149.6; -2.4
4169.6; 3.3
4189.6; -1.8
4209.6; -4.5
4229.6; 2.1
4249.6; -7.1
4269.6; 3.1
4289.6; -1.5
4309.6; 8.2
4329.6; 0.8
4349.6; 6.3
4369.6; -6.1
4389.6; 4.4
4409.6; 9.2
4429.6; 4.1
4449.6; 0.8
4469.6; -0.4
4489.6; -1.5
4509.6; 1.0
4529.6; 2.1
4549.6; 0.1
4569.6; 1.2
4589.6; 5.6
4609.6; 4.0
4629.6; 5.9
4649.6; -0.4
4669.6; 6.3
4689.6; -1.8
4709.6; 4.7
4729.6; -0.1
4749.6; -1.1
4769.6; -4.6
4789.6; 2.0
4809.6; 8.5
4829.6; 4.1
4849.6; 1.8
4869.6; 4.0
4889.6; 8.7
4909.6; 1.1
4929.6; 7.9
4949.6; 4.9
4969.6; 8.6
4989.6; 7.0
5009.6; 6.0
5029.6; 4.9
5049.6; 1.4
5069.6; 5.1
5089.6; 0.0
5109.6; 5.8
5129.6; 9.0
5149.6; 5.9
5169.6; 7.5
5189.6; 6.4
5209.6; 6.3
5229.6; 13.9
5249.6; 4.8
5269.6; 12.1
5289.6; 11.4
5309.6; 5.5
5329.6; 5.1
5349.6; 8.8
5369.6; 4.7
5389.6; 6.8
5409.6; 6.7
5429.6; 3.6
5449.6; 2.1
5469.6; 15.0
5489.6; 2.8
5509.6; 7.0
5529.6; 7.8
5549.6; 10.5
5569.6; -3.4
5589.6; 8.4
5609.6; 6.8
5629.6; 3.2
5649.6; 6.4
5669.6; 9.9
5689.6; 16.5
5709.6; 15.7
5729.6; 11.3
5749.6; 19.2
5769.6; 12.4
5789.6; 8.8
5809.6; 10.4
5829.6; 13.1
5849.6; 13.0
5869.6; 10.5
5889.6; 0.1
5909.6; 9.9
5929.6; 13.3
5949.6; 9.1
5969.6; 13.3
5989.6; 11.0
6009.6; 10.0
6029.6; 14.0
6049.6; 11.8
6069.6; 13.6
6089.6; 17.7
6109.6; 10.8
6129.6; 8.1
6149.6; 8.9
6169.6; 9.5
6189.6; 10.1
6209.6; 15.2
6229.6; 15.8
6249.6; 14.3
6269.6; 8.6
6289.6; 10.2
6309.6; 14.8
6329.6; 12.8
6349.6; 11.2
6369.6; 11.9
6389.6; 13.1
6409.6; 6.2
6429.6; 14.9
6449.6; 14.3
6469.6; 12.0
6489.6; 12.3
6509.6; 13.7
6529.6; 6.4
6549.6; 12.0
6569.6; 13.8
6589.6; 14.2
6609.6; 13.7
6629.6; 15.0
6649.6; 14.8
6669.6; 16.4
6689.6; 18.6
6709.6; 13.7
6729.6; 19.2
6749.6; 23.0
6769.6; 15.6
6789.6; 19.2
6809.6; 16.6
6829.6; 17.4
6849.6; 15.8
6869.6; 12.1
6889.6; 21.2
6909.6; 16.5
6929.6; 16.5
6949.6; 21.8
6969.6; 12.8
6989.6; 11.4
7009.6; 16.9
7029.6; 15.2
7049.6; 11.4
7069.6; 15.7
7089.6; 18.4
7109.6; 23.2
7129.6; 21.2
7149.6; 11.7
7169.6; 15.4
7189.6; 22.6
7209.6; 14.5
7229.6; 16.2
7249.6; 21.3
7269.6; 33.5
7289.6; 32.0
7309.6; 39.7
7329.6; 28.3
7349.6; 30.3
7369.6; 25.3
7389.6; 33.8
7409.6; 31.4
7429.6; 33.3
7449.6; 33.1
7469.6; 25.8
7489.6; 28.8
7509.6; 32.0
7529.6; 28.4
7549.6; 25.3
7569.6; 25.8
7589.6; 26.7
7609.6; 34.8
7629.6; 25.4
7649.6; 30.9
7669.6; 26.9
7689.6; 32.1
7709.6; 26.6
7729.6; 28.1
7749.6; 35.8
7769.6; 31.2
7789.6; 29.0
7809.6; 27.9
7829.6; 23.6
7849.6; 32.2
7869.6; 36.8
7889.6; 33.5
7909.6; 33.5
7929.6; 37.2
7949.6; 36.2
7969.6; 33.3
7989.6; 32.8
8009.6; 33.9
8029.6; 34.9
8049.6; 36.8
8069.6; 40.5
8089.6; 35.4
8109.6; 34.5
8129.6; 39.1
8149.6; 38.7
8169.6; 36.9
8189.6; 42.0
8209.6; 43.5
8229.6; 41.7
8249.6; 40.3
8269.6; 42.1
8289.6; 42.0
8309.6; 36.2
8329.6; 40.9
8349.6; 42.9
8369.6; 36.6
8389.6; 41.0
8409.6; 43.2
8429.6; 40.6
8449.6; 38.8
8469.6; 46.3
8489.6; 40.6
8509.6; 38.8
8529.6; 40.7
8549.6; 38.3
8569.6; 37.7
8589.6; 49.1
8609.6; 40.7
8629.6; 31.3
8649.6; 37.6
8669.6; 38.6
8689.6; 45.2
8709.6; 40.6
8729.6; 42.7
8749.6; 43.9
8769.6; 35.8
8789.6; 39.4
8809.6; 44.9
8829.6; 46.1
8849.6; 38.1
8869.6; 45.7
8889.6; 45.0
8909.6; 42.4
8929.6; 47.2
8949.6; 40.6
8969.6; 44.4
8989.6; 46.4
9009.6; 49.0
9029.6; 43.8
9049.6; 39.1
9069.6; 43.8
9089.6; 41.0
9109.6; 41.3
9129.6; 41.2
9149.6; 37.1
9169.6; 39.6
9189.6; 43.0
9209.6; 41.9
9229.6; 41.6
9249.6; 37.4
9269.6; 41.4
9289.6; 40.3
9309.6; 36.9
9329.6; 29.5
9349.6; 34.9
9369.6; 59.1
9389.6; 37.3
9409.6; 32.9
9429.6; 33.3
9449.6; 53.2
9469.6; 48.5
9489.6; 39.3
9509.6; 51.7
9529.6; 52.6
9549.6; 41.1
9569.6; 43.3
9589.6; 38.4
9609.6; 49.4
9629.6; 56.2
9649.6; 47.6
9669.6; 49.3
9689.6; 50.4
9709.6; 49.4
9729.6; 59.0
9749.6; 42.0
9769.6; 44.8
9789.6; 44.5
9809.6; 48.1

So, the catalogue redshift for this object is 0.819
